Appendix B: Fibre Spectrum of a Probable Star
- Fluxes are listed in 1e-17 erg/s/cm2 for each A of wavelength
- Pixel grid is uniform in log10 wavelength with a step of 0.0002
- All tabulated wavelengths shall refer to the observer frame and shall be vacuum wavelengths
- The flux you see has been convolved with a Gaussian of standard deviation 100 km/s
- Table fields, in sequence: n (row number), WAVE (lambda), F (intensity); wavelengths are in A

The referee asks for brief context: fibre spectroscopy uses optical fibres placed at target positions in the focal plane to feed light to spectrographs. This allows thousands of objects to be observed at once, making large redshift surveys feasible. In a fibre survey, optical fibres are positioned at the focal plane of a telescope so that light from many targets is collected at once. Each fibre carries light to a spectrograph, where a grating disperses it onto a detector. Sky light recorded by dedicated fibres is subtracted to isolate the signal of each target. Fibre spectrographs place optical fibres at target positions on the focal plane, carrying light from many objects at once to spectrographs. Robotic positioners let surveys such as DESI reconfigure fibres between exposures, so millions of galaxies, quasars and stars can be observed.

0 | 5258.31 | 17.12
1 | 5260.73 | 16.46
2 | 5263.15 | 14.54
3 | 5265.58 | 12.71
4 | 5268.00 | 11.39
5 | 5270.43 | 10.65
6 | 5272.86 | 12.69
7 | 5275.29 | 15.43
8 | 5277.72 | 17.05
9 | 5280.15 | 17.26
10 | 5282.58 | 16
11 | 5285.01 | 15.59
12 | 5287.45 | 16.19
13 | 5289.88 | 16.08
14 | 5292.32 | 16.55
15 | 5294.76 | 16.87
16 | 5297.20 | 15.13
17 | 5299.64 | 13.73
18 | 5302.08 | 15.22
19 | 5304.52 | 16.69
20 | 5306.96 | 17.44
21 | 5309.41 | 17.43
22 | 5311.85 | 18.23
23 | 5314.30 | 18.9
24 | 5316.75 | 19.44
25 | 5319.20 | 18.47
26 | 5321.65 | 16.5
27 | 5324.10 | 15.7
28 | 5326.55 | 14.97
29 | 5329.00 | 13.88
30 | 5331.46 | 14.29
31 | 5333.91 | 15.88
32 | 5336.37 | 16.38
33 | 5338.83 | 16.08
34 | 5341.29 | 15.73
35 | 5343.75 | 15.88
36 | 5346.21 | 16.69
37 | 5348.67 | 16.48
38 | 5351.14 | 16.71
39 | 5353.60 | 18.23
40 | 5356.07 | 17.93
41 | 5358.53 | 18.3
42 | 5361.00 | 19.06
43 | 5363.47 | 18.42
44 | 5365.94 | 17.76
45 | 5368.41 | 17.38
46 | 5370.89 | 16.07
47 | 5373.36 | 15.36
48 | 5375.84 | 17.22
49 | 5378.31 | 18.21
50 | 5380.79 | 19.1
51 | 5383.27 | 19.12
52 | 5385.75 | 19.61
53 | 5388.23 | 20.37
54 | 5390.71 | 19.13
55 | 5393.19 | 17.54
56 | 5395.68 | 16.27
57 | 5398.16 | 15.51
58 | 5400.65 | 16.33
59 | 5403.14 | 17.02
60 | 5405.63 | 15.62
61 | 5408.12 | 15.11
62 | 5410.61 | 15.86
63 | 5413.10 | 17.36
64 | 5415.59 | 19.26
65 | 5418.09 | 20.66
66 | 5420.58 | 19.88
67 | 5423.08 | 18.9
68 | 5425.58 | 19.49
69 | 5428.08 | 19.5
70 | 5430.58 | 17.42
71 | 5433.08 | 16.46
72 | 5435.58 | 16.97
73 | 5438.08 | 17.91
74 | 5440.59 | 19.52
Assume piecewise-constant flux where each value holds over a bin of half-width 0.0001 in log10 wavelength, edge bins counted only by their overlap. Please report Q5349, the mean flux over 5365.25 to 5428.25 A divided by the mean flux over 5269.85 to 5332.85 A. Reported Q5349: 1.11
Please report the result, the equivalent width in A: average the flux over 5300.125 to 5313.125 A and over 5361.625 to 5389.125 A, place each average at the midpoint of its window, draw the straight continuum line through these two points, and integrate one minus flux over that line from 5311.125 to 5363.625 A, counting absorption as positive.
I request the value 1.51 A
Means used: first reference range 16.8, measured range 16.9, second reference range 18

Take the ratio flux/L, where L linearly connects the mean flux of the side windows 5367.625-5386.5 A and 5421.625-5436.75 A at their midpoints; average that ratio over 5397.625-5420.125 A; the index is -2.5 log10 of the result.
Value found 0.05 mag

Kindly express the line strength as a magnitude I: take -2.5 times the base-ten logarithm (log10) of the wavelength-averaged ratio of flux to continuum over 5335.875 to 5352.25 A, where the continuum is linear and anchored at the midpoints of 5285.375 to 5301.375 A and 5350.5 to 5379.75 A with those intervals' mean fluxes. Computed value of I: 0.05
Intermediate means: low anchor 15.7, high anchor 17.6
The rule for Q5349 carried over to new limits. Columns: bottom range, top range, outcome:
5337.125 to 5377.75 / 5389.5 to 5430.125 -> 1.04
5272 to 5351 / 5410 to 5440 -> 1.13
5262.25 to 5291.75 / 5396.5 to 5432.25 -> 1.20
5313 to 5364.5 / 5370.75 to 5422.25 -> 1.05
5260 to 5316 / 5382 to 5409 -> 1.12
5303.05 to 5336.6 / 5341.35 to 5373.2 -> 1.03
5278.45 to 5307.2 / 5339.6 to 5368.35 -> 1.08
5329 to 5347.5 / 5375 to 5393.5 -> 1.20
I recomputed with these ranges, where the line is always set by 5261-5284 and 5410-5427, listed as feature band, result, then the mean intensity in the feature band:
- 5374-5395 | -0.05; 18.6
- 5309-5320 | -0.19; 18.6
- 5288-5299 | -0.08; 16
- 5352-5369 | -0.07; 18.2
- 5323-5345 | 0.06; 15.4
